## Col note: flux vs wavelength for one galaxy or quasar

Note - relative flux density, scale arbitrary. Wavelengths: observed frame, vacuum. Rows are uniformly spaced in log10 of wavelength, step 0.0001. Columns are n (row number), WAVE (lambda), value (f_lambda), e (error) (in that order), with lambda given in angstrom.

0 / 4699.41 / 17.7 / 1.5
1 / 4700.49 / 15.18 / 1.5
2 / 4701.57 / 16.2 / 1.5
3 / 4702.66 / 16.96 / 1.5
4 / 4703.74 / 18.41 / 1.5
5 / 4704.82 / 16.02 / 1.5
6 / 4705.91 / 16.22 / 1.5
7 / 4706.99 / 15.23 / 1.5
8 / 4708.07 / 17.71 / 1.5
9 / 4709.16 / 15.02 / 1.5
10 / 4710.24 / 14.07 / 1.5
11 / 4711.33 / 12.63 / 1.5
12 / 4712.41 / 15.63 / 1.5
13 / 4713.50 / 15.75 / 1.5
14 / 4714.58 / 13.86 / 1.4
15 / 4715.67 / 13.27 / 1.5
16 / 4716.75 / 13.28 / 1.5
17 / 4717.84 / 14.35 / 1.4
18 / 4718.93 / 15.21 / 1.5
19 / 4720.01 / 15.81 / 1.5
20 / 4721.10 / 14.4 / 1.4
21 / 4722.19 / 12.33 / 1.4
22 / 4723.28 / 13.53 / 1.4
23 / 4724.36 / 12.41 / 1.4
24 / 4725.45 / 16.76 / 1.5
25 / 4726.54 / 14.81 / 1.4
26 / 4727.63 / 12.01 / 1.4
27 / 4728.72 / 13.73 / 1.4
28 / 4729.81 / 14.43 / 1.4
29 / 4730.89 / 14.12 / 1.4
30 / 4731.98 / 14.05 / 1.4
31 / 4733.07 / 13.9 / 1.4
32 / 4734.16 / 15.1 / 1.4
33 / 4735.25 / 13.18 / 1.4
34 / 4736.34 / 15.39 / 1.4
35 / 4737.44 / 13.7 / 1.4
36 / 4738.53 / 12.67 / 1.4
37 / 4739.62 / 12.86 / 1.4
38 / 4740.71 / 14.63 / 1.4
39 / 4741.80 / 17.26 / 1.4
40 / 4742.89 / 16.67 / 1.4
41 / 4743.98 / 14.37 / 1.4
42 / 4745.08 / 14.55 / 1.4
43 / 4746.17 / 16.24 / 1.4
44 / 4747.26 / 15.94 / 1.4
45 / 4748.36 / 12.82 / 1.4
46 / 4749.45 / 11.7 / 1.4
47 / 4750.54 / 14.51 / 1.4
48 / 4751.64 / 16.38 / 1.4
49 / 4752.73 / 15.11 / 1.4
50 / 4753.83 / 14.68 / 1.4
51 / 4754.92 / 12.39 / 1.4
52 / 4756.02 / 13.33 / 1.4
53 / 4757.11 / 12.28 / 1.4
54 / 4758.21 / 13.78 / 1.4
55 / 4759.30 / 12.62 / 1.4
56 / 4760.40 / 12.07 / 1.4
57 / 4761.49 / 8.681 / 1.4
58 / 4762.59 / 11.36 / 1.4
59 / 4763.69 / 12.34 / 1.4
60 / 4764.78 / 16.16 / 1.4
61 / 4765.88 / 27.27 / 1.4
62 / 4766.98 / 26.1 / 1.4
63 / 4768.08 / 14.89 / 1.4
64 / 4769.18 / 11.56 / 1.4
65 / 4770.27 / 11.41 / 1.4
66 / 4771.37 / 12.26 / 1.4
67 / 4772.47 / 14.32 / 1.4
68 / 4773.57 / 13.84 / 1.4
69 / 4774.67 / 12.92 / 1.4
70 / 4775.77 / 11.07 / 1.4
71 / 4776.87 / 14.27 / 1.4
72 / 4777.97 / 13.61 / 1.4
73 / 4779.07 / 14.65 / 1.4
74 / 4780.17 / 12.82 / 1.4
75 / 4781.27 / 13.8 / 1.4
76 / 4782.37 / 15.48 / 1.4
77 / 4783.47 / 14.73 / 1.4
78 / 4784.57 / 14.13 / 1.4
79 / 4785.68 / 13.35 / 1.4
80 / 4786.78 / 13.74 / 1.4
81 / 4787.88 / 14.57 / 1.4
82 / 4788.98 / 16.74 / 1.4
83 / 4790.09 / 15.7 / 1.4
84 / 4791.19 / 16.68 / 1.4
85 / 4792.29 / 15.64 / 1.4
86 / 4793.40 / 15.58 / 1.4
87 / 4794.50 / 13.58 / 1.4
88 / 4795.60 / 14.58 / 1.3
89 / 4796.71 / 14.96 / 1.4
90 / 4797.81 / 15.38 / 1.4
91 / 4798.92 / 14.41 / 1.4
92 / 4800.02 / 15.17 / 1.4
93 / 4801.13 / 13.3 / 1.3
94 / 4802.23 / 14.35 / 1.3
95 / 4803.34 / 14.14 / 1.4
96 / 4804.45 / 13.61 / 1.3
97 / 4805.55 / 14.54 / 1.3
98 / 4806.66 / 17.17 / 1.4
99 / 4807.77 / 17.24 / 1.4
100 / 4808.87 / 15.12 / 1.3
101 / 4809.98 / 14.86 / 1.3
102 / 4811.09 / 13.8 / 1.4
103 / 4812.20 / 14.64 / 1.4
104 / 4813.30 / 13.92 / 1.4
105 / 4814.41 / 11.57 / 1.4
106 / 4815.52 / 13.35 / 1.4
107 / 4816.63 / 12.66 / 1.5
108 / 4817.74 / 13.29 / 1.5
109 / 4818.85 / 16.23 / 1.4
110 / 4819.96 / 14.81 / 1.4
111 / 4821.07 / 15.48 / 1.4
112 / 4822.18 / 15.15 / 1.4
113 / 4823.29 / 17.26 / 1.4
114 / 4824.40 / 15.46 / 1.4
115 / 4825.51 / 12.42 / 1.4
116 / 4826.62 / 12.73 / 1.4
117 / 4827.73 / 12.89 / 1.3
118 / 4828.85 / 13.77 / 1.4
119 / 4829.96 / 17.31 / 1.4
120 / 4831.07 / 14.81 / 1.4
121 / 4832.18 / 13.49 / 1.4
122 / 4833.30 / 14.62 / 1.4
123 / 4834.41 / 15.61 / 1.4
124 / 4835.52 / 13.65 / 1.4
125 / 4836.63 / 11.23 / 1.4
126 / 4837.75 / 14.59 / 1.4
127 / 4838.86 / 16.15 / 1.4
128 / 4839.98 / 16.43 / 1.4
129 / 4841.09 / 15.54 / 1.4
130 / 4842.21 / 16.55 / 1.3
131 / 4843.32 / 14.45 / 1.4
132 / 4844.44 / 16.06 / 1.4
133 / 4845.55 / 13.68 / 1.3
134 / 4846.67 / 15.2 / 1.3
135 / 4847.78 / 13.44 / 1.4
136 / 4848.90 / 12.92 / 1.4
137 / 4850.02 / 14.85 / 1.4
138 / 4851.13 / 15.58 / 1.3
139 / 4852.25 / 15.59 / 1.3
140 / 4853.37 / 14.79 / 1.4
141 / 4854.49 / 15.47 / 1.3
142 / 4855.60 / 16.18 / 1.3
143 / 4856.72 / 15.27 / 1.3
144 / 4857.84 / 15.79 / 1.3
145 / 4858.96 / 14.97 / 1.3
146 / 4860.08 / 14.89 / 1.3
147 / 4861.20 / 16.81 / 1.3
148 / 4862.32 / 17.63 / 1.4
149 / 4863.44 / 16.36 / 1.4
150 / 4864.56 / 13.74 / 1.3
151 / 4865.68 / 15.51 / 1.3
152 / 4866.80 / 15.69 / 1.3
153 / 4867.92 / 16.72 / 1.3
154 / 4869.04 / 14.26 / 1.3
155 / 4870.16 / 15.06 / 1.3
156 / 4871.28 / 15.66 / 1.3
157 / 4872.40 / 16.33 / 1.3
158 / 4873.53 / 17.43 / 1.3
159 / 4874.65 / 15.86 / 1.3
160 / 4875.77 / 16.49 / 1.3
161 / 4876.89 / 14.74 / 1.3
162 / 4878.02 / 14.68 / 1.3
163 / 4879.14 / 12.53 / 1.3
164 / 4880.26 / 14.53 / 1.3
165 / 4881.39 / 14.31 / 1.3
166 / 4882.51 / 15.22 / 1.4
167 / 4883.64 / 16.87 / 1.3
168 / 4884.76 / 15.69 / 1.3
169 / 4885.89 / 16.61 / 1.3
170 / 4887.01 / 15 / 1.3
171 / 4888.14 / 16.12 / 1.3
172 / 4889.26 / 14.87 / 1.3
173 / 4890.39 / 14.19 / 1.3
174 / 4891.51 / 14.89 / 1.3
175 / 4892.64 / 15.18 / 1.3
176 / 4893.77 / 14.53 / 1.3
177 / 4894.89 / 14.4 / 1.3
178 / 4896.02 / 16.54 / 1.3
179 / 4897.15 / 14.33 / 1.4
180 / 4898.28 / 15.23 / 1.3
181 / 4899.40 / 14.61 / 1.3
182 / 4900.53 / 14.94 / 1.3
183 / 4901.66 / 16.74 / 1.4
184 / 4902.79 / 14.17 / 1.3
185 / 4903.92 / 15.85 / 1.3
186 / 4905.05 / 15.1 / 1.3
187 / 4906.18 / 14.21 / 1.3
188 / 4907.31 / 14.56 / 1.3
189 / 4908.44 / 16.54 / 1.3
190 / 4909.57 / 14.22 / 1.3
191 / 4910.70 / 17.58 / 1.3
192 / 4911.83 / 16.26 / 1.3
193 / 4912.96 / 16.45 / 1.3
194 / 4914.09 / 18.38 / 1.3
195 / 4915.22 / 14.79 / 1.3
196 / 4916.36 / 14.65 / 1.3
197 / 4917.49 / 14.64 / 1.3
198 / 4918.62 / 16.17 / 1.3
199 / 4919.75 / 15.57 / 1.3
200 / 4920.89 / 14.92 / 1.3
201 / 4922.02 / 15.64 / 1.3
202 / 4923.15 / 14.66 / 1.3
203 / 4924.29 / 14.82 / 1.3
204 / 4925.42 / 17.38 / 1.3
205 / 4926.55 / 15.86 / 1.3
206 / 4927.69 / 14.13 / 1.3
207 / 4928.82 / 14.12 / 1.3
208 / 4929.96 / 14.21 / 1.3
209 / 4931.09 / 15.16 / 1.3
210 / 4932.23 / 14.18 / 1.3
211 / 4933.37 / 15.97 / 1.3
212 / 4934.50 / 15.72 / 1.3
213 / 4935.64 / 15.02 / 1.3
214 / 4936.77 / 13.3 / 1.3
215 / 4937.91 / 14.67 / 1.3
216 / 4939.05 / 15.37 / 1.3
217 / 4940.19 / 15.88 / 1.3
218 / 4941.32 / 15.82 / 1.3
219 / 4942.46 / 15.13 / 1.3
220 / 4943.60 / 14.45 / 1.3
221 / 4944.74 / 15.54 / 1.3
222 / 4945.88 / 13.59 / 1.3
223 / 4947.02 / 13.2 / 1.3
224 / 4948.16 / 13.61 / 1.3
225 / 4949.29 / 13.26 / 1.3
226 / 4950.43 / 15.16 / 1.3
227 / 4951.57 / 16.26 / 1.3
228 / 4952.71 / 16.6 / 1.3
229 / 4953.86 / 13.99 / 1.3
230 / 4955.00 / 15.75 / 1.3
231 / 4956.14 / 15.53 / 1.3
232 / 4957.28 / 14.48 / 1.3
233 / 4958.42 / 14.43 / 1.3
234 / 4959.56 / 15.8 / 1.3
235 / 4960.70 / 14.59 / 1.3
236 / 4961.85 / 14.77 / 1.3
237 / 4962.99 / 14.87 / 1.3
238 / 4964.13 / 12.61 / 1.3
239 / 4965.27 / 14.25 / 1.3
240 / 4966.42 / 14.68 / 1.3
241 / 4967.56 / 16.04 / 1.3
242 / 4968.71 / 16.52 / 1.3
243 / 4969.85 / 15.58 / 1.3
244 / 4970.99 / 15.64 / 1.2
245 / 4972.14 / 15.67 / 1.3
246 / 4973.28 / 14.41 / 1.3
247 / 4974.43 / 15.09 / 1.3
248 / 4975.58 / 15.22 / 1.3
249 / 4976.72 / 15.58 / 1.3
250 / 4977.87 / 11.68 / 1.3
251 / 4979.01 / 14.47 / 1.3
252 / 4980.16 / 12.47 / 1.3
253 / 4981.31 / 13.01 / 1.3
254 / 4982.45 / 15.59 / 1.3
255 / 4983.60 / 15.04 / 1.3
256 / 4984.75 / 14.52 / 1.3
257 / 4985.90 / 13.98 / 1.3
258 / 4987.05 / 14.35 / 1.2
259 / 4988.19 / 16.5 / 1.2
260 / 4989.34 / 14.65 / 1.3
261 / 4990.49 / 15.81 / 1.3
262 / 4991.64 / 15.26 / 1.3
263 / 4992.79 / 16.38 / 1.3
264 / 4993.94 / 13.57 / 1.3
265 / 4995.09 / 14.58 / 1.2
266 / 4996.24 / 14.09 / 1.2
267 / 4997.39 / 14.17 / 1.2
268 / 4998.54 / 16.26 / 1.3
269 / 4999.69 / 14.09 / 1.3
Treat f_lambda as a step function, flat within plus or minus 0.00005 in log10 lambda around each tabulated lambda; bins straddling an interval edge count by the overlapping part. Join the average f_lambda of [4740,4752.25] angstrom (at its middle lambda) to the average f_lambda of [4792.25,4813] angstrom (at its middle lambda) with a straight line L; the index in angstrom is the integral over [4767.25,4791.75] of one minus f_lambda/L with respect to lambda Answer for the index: 1.33 angstrom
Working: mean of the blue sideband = 15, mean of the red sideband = 14.8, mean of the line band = 14.1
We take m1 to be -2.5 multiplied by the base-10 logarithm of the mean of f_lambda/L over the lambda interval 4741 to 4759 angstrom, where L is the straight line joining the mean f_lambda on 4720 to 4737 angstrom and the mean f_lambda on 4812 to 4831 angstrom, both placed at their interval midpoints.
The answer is -0.03 mag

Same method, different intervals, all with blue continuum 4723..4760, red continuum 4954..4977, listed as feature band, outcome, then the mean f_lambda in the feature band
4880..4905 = -0.03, 15.2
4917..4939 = -0.01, 15.1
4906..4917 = -0.07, 15.8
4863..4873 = -0.06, 15.5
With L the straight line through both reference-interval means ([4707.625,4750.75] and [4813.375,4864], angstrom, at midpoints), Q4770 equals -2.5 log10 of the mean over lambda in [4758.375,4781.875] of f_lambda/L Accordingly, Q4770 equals 0.03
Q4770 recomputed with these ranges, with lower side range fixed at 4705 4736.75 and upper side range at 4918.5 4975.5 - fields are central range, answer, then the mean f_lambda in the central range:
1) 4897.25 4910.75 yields -0.022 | 15.2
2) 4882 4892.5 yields -0.046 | 15.5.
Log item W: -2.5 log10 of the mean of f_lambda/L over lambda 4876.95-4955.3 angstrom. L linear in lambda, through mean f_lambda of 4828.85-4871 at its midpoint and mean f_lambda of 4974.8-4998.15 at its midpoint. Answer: -0.02 mag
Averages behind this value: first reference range 15.1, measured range 15.1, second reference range 14.6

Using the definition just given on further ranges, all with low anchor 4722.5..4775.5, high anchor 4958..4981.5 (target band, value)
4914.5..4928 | -0.05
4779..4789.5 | 0.00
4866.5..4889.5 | -0.07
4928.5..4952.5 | -0.01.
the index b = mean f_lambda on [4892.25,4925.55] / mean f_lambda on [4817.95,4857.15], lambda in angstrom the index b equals 1.04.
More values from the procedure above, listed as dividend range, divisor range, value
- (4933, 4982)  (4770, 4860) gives 1.02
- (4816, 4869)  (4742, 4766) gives 1.06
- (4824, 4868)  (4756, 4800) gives 1.04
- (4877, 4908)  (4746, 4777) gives 1.06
